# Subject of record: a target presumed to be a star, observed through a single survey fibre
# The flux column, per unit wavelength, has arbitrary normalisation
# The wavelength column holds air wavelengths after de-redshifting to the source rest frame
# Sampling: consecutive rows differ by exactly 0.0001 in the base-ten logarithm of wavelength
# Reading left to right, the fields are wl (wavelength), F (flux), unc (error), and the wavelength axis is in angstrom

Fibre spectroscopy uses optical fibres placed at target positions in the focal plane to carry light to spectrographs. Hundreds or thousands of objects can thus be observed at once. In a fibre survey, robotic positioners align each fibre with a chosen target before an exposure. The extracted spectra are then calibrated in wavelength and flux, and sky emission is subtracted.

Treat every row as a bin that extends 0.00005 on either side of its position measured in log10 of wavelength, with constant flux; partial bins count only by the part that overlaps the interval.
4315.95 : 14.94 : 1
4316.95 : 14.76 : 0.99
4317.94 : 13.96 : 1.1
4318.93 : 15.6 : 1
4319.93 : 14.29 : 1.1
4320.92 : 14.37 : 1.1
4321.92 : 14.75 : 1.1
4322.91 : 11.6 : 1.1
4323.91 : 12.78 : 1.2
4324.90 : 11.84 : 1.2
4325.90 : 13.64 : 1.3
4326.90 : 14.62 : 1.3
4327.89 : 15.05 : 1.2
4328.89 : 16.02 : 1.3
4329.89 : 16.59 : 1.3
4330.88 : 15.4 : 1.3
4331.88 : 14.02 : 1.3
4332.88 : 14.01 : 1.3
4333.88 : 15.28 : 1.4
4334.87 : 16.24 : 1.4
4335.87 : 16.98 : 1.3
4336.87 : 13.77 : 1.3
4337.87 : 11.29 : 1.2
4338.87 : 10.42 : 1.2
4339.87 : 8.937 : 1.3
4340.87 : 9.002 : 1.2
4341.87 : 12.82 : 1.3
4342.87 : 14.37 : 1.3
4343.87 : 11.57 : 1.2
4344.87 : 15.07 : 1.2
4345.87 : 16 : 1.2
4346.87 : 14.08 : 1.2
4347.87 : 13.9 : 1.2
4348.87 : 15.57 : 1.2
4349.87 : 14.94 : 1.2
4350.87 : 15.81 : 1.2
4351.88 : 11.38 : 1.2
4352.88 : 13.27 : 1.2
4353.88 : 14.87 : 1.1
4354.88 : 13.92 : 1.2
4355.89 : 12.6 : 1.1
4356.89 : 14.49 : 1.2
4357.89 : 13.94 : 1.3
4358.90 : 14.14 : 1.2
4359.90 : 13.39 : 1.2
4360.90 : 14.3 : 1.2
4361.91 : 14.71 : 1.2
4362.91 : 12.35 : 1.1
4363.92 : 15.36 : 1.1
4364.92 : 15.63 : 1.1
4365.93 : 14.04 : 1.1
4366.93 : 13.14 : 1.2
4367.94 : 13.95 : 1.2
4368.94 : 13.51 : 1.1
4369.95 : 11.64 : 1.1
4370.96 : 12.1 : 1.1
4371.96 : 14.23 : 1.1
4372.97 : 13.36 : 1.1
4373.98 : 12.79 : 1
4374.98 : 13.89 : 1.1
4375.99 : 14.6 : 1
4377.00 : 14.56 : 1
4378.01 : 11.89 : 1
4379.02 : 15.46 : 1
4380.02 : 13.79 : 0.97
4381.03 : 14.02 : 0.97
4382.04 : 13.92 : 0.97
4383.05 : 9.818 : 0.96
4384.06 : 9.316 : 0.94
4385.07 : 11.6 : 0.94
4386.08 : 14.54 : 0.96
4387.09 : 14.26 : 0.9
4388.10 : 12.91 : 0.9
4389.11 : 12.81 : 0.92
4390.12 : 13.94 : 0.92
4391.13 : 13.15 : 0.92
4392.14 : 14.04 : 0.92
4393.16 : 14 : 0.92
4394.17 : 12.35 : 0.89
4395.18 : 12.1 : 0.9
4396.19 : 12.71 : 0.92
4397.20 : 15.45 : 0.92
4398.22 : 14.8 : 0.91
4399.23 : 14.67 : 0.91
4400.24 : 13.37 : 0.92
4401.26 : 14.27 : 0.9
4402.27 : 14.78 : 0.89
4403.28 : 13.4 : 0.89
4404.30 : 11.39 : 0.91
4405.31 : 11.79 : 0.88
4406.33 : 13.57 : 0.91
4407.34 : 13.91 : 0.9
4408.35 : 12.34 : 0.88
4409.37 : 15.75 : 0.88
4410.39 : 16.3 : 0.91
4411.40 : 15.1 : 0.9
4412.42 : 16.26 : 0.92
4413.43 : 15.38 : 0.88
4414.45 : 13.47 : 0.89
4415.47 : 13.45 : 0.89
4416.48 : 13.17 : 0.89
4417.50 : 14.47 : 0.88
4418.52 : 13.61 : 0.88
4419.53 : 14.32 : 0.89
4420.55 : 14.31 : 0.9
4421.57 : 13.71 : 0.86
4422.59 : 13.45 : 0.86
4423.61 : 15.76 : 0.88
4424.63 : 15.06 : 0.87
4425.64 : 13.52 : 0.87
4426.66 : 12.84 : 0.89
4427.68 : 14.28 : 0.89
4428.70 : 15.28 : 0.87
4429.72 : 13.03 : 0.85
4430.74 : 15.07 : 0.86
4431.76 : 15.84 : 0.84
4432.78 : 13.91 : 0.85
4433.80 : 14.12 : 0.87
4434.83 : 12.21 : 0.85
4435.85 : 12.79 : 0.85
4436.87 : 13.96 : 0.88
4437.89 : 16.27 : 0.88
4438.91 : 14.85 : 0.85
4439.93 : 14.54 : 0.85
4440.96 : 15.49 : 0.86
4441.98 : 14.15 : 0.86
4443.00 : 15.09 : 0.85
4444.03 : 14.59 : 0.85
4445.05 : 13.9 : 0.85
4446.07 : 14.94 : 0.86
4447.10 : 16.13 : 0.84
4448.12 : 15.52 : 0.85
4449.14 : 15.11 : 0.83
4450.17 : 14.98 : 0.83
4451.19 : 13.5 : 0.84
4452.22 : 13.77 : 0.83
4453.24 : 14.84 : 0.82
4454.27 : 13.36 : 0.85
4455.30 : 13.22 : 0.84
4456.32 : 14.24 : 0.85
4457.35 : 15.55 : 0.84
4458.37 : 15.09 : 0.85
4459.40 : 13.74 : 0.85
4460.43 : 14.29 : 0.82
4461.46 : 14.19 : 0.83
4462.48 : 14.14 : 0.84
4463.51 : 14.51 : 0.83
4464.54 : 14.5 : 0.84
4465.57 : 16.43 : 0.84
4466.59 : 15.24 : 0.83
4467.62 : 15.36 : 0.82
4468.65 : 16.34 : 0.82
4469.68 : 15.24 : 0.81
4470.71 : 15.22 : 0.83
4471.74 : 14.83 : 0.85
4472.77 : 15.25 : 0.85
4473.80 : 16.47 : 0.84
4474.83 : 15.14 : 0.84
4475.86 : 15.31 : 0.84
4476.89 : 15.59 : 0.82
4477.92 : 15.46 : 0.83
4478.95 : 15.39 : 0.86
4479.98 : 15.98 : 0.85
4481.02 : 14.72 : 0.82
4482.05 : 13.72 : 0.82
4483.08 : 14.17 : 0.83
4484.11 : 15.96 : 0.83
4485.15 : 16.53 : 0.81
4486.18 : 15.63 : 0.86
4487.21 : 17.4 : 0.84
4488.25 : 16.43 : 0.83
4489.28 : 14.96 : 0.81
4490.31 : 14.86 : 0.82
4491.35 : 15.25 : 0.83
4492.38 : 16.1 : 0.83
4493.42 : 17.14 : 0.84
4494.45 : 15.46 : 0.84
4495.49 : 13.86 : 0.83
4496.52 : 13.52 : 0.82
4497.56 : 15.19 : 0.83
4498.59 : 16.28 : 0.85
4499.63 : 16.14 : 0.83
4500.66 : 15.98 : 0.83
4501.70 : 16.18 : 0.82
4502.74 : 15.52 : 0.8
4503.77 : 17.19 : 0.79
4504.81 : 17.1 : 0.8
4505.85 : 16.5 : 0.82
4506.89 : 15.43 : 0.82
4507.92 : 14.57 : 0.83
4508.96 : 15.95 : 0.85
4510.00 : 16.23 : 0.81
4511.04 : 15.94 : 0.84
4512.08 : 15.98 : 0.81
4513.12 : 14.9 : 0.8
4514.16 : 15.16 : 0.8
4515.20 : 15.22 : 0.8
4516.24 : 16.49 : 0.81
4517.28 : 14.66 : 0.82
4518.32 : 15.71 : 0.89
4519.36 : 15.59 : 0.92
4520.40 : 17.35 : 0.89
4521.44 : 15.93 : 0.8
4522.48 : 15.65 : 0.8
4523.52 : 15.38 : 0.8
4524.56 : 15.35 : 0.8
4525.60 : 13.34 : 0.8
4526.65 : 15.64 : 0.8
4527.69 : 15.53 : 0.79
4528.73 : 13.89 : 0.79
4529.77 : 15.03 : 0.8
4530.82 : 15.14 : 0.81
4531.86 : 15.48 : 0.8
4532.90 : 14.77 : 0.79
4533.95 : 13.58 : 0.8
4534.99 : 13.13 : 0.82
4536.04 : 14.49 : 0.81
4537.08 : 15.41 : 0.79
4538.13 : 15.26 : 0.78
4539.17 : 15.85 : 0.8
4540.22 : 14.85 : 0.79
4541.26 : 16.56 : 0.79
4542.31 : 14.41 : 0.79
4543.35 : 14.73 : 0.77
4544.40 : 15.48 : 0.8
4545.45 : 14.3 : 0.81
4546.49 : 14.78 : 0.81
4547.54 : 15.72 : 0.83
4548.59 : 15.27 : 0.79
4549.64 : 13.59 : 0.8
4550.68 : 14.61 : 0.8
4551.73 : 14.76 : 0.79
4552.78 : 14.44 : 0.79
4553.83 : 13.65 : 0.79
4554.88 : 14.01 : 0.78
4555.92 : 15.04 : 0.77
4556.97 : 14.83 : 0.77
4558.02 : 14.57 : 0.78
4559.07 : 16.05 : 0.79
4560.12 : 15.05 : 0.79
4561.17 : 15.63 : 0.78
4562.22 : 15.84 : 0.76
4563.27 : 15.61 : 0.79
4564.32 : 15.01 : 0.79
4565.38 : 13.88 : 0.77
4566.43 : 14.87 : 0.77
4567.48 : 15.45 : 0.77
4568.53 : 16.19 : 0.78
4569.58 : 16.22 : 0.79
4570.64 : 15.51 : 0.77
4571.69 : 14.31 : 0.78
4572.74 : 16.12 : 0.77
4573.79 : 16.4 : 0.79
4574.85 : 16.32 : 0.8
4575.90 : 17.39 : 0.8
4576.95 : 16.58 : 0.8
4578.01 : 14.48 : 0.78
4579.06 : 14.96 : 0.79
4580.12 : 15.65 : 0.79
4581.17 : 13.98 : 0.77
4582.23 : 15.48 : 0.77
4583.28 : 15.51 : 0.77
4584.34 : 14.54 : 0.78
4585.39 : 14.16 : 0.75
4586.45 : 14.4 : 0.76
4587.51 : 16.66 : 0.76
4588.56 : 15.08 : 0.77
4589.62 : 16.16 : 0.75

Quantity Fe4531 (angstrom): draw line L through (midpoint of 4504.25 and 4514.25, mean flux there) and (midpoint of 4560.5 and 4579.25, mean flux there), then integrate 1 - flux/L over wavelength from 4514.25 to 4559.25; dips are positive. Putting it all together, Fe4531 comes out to 2.0 angstrom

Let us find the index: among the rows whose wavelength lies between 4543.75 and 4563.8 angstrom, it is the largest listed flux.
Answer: 16.05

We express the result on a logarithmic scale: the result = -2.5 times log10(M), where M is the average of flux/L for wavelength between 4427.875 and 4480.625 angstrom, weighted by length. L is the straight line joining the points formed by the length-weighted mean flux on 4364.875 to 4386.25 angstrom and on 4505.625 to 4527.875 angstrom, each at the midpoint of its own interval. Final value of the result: -0.02 mag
